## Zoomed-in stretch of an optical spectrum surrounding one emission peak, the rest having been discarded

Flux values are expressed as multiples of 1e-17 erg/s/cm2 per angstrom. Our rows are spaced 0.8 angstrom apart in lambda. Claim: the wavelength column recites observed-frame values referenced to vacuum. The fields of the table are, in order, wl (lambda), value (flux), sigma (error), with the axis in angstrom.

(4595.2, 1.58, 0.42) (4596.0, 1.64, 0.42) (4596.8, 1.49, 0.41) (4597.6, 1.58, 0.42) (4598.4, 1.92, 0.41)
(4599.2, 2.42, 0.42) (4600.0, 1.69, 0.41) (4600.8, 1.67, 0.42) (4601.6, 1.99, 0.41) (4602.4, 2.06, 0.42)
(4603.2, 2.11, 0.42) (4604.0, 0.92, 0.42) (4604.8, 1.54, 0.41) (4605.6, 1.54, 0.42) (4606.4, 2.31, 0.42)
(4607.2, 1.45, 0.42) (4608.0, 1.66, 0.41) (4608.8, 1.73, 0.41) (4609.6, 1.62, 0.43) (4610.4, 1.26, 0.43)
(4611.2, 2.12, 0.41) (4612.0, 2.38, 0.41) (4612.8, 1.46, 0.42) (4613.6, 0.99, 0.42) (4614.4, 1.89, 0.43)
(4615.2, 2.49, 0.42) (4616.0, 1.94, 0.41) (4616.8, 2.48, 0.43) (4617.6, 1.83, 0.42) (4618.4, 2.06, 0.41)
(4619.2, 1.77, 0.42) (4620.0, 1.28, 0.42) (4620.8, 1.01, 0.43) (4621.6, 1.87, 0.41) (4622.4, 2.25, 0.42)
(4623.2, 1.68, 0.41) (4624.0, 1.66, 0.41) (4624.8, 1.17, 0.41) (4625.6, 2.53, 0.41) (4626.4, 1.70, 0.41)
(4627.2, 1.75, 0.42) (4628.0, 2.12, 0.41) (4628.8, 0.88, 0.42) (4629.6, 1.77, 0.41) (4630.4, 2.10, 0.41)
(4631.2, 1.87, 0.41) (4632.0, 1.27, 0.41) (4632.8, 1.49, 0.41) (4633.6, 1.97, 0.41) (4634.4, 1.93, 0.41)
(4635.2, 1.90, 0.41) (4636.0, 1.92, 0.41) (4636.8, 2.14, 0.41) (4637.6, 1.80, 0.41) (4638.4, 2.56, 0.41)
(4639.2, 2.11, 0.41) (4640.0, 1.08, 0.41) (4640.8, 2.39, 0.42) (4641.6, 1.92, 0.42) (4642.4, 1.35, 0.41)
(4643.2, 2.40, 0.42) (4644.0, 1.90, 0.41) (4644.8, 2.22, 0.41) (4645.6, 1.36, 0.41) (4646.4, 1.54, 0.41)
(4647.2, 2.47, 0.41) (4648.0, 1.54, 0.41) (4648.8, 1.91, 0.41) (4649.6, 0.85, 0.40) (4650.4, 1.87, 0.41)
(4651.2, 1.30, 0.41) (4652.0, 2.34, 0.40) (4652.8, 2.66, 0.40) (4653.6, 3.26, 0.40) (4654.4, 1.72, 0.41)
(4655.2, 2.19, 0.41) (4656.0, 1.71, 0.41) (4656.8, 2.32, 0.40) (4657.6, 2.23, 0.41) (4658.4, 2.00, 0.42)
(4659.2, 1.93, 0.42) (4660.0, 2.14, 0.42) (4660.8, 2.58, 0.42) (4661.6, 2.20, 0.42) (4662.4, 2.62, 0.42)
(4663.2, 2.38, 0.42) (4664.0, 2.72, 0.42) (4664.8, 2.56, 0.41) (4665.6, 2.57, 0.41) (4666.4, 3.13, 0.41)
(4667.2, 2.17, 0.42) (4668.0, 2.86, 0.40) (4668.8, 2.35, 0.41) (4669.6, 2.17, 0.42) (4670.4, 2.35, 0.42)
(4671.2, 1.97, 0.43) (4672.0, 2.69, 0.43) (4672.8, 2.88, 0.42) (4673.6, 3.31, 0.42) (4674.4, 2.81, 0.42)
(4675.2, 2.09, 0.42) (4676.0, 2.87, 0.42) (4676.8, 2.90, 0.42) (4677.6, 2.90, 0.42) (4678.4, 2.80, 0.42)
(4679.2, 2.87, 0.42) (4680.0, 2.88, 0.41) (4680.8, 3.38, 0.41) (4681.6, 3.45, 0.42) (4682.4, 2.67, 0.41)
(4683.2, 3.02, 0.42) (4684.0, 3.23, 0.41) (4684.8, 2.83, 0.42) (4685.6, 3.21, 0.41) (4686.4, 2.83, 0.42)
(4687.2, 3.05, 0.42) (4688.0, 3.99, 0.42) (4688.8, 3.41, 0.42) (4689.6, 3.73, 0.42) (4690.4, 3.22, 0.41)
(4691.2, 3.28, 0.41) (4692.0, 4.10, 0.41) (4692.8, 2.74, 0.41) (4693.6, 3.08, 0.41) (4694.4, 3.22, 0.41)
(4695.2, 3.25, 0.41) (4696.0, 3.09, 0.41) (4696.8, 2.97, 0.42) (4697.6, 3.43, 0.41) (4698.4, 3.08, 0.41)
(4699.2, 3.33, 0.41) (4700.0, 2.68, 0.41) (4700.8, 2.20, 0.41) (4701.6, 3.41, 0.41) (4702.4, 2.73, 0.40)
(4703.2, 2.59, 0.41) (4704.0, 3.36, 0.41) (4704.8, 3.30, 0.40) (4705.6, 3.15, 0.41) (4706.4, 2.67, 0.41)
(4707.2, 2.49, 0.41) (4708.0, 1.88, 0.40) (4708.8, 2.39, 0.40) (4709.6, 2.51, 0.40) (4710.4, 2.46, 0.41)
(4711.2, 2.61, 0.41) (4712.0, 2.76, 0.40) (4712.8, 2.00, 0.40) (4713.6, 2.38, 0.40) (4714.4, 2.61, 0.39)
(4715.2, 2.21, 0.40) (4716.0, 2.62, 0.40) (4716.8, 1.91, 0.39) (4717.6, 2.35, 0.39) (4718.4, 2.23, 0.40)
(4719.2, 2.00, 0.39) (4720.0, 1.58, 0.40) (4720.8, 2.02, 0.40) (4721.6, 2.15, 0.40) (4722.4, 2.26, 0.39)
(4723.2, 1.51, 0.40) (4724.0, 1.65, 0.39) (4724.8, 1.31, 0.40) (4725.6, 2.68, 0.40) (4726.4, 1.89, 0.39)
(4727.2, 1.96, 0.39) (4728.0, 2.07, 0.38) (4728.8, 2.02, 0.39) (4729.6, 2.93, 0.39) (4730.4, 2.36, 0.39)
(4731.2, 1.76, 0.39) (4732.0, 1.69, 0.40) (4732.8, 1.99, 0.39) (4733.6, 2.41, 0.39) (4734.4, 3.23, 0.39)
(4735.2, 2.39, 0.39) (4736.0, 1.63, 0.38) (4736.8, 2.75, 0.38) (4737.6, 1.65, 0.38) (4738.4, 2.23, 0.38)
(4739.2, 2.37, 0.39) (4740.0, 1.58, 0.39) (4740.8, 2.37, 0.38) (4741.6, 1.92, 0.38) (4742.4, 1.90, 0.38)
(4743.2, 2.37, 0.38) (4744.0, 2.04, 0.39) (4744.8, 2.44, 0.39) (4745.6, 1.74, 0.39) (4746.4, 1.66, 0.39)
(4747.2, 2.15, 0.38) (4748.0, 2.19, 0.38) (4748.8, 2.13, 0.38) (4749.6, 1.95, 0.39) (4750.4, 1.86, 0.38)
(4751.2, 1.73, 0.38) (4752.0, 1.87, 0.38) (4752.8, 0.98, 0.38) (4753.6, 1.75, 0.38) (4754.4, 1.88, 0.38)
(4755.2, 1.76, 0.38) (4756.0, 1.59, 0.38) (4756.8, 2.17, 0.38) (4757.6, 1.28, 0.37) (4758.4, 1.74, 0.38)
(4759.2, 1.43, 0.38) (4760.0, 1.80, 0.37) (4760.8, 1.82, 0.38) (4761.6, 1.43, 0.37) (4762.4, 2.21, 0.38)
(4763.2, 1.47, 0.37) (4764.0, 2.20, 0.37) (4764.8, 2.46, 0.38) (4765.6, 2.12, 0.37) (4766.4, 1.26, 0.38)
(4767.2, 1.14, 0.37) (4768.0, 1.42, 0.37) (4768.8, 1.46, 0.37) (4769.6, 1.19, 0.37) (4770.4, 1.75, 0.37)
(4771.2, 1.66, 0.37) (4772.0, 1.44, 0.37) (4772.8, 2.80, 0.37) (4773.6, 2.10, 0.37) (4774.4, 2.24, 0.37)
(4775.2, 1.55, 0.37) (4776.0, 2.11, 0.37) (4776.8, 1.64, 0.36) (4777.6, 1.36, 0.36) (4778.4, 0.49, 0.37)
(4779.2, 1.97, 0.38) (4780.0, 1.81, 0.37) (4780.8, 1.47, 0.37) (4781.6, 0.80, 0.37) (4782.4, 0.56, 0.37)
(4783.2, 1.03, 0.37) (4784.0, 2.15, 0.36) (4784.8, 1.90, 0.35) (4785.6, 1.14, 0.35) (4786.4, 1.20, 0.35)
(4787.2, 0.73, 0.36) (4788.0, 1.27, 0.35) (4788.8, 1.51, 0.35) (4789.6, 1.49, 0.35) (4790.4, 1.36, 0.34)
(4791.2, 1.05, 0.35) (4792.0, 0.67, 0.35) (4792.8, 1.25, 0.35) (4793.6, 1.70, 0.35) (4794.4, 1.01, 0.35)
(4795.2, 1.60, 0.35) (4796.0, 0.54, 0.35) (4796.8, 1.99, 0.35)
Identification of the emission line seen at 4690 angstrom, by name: C IV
